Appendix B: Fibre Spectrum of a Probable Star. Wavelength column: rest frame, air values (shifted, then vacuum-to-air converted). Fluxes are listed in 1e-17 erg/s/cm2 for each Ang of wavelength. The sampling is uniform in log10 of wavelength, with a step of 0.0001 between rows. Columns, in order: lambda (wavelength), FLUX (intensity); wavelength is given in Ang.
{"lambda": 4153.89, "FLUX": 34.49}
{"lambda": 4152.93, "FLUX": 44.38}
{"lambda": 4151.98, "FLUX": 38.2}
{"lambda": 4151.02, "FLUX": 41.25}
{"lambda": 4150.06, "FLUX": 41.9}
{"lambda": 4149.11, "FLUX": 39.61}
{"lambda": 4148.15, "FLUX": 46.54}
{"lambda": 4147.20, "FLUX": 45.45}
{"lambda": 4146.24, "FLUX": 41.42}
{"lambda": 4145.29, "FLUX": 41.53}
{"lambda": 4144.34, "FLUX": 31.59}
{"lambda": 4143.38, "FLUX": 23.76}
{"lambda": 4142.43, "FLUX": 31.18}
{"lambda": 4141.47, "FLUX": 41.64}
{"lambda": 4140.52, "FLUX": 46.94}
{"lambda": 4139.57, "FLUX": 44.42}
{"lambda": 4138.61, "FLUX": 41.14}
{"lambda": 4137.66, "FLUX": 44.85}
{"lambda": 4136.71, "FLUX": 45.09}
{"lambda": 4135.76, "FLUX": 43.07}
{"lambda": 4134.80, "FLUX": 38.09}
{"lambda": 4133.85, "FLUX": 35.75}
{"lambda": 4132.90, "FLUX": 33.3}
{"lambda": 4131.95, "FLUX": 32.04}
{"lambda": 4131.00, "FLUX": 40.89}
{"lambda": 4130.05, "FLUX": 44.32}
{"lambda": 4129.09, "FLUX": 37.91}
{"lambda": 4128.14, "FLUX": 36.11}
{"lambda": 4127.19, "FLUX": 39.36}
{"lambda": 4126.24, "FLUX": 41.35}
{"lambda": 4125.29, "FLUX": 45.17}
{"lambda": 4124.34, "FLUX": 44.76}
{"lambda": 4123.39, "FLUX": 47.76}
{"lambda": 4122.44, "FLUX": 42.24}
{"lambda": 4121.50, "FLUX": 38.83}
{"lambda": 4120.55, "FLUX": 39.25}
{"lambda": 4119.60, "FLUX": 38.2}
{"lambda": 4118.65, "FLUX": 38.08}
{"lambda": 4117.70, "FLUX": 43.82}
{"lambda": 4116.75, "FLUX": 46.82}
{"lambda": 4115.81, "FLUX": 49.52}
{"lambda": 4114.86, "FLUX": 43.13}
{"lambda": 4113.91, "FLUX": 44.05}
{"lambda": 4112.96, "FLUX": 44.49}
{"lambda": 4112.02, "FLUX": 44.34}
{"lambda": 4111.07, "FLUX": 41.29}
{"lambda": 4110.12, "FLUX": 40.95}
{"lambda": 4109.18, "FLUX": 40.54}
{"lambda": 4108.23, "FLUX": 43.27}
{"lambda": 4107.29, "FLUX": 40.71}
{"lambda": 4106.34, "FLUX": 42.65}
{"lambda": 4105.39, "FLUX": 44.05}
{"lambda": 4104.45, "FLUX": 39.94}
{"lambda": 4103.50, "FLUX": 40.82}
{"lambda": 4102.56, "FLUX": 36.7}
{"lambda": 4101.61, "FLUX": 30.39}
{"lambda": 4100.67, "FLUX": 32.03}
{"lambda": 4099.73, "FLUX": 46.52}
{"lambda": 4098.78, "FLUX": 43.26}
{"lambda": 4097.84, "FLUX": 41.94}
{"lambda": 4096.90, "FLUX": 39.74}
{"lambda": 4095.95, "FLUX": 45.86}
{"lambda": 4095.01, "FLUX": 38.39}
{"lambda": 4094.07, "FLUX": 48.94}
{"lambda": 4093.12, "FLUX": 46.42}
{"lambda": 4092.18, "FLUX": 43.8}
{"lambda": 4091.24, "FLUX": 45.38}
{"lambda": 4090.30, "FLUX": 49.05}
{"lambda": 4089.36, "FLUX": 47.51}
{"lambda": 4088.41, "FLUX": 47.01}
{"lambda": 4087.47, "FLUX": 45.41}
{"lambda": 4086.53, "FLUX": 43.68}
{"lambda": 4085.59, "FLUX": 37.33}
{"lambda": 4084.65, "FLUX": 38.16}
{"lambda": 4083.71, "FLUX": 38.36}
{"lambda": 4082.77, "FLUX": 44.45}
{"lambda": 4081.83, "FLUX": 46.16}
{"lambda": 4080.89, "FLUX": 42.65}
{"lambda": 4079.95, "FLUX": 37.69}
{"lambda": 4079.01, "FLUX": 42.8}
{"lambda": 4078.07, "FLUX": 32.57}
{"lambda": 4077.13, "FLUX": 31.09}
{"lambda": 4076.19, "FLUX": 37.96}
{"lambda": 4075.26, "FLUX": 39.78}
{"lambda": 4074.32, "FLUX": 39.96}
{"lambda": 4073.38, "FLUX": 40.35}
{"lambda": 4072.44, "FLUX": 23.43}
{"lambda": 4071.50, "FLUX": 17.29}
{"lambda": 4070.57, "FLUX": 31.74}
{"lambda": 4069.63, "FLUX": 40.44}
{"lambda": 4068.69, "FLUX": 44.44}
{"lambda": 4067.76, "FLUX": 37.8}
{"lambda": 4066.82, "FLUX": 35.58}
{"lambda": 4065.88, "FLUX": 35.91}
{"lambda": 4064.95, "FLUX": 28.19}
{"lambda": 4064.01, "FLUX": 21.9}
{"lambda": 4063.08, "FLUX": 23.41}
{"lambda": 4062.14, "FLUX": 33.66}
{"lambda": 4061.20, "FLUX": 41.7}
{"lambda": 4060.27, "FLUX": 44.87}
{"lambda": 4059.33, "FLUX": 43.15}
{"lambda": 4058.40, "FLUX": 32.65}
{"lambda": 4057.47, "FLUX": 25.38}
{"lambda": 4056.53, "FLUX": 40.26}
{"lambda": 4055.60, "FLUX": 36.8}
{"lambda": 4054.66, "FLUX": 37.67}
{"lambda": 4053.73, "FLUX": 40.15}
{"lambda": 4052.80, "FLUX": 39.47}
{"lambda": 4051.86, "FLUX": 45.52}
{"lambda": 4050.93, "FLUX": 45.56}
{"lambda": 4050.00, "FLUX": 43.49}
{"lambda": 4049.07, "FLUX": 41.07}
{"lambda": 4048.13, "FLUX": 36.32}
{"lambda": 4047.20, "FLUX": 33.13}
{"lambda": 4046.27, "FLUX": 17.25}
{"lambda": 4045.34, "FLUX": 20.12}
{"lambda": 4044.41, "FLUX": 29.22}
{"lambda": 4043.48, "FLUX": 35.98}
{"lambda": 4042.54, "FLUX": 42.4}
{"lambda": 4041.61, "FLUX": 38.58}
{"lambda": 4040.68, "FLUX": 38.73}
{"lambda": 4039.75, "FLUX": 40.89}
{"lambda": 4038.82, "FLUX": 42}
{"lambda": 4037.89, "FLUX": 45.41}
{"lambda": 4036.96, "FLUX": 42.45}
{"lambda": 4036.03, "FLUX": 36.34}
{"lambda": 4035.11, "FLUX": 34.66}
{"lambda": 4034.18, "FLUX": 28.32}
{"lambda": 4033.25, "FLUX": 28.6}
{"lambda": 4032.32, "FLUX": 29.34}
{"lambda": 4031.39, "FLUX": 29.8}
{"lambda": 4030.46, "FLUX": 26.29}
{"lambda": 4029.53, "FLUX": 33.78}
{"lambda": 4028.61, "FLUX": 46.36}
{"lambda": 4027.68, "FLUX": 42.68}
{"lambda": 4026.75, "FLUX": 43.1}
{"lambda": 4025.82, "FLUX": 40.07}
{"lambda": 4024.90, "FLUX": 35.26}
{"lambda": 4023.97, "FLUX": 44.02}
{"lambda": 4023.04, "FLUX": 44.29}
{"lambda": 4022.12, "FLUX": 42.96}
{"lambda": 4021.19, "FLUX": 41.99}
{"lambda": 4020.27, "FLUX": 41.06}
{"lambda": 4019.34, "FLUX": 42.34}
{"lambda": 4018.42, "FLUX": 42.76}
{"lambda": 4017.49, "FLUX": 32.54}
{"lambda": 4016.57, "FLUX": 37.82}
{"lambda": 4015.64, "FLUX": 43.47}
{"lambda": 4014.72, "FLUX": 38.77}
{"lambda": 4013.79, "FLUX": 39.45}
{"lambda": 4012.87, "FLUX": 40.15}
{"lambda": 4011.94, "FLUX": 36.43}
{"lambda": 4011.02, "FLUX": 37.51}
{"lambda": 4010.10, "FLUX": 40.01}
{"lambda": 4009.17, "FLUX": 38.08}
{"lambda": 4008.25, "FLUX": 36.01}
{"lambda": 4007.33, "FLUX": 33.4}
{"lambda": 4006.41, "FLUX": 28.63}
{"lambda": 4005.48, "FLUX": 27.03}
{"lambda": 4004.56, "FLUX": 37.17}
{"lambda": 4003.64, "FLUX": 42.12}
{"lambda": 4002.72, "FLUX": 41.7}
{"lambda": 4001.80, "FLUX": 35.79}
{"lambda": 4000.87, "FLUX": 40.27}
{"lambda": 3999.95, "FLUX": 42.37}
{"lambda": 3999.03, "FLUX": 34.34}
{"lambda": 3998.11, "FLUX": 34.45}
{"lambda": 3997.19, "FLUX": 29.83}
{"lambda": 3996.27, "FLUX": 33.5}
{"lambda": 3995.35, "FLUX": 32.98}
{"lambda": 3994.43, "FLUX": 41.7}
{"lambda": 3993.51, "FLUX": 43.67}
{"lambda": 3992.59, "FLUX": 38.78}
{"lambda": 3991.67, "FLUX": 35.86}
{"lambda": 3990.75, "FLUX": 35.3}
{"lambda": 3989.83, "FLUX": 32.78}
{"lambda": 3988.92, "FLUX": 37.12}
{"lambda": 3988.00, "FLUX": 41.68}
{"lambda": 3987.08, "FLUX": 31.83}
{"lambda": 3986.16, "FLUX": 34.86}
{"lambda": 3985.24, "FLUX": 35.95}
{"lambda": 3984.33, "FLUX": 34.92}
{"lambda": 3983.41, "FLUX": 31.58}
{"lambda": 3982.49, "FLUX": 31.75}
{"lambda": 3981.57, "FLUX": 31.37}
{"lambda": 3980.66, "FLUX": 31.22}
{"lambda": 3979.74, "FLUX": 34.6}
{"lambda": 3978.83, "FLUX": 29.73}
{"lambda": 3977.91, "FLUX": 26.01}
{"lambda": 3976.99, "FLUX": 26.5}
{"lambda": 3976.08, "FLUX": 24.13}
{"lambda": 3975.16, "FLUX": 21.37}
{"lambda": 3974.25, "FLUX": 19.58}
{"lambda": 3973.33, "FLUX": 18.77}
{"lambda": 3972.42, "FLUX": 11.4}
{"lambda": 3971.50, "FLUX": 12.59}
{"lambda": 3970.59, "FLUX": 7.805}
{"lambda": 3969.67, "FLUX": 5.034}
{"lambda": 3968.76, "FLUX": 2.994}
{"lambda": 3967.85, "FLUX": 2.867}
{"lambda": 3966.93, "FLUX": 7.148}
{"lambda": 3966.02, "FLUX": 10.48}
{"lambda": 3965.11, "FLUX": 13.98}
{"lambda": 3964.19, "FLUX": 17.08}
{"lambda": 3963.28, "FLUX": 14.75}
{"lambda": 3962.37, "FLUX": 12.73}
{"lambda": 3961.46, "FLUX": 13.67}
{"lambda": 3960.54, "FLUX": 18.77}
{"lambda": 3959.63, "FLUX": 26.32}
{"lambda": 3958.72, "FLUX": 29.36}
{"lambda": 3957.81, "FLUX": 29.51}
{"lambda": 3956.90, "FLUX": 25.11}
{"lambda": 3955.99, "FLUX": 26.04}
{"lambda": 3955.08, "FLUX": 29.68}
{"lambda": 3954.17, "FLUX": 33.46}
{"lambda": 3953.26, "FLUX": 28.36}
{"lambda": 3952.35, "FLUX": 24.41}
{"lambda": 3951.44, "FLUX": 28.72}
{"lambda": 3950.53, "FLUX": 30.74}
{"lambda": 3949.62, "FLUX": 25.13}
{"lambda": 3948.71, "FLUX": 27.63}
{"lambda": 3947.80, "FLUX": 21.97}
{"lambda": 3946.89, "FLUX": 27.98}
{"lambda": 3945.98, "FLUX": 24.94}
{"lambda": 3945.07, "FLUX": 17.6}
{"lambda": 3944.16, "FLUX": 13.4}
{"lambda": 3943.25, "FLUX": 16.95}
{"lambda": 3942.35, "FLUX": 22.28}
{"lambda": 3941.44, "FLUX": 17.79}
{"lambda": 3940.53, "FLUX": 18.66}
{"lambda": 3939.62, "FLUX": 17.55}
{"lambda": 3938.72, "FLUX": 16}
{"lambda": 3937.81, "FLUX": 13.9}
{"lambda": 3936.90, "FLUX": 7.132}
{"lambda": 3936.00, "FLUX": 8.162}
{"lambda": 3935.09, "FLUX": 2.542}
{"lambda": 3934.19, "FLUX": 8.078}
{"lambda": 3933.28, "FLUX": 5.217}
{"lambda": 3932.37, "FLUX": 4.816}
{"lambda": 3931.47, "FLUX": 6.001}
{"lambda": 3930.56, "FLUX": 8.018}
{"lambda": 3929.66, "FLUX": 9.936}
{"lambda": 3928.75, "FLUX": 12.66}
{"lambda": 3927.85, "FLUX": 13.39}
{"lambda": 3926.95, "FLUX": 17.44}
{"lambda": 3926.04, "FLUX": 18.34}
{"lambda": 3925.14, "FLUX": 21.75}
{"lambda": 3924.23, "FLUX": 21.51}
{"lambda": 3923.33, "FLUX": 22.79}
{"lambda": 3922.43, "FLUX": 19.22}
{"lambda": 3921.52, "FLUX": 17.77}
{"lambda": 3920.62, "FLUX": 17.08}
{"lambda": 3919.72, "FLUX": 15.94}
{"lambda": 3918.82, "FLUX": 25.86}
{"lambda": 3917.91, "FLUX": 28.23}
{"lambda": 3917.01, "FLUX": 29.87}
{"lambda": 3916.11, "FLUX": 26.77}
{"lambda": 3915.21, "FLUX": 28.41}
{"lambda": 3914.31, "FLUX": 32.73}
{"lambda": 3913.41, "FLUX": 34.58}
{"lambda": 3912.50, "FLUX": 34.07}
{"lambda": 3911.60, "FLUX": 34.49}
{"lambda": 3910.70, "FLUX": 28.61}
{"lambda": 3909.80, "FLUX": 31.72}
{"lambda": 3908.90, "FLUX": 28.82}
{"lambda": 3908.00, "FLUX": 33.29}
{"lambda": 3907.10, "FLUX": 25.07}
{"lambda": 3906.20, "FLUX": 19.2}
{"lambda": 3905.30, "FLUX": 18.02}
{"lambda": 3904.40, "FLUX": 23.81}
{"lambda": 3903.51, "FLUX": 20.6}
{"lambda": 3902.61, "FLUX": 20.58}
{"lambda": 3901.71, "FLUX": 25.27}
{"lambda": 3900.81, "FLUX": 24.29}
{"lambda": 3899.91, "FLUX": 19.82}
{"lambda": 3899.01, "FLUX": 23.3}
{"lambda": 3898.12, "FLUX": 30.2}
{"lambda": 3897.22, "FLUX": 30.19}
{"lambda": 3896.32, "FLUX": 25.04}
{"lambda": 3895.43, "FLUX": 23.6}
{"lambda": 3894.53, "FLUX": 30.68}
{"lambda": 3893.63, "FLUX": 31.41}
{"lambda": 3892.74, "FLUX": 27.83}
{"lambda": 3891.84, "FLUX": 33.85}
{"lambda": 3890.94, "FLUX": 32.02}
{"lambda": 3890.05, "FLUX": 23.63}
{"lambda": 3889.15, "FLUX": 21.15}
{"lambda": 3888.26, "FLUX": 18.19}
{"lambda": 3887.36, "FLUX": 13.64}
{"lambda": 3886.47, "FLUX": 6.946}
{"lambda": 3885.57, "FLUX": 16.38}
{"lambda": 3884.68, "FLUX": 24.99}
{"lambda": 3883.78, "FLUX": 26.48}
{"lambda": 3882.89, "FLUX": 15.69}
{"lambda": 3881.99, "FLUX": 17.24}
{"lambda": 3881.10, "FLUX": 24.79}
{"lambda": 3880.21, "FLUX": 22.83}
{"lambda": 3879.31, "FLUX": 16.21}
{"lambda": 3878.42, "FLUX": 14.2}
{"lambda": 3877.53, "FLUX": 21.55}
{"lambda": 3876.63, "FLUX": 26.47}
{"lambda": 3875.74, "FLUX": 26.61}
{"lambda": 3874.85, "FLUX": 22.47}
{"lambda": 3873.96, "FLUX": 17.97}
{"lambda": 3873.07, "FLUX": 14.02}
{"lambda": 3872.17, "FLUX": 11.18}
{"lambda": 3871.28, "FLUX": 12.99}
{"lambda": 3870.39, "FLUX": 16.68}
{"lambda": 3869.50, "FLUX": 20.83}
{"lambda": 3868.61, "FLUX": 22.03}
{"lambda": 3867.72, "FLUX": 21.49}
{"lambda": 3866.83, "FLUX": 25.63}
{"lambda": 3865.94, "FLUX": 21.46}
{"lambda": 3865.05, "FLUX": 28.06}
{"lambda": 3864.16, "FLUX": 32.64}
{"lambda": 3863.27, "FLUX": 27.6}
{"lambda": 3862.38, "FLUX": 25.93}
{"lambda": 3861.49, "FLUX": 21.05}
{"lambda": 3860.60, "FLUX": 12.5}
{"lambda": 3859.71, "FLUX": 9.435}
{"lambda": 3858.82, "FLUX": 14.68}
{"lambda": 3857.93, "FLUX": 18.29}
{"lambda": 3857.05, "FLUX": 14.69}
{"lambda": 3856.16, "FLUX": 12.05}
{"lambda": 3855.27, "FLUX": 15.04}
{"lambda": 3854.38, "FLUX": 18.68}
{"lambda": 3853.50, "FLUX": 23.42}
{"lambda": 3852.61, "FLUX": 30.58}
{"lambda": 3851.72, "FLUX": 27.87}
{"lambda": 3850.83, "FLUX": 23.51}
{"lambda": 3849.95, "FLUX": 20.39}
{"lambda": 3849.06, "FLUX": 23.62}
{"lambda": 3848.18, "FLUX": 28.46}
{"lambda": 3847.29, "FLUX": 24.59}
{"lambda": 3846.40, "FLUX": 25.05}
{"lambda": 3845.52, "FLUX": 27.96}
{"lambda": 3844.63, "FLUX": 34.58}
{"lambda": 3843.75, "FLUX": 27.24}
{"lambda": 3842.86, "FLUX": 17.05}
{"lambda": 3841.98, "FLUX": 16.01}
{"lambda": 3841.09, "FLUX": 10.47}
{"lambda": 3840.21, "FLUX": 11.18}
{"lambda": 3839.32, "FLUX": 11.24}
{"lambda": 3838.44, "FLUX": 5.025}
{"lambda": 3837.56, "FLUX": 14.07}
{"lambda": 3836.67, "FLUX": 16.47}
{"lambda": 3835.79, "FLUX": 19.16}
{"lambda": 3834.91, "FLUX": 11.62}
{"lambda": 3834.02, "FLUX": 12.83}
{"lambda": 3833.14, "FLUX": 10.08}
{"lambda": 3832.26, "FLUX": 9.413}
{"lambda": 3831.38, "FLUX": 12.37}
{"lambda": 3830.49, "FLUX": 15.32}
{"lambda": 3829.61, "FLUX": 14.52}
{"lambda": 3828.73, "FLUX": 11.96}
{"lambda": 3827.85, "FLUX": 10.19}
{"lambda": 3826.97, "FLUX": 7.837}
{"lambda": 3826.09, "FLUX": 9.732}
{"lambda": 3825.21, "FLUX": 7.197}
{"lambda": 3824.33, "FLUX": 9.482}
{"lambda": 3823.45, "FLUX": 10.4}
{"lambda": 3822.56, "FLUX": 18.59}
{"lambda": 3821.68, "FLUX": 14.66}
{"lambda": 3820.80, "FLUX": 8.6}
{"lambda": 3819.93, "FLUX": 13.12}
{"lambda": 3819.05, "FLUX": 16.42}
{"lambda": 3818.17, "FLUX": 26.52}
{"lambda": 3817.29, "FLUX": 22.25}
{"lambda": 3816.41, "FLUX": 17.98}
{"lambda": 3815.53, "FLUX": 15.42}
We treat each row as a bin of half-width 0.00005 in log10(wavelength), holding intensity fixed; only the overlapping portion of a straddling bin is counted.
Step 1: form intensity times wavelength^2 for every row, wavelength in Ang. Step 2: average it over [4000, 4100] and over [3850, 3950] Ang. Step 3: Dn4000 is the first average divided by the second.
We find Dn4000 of 1.97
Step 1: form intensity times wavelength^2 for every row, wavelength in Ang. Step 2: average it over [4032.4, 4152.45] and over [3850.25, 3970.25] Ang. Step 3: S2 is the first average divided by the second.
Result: 2.1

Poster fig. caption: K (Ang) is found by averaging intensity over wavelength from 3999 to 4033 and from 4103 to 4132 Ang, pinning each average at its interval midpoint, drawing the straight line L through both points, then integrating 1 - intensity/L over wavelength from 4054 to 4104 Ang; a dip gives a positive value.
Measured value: 2.5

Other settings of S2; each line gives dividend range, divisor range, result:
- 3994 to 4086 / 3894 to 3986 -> 1.81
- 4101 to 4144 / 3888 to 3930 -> 1.84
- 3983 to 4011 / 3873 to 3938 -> 1.79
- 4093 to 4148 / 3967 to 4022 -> 1.36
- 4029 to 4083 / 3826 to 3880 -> 2.14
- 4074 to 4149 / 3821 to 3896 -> 2.45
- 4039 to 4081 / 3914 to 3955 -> 1.99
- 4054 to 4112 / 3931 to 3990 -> 1.97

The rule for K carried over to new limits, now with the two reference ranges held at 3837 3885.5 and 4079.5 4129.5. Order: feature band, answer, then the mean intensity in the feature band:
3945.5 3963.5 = 2.2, 25.1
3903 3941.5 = 8.7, 19.7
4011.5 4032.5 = -2.6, 39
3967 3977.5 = 5.8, 13.7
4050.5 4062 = -0.4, 39.2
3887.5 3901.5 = -1.7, 26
